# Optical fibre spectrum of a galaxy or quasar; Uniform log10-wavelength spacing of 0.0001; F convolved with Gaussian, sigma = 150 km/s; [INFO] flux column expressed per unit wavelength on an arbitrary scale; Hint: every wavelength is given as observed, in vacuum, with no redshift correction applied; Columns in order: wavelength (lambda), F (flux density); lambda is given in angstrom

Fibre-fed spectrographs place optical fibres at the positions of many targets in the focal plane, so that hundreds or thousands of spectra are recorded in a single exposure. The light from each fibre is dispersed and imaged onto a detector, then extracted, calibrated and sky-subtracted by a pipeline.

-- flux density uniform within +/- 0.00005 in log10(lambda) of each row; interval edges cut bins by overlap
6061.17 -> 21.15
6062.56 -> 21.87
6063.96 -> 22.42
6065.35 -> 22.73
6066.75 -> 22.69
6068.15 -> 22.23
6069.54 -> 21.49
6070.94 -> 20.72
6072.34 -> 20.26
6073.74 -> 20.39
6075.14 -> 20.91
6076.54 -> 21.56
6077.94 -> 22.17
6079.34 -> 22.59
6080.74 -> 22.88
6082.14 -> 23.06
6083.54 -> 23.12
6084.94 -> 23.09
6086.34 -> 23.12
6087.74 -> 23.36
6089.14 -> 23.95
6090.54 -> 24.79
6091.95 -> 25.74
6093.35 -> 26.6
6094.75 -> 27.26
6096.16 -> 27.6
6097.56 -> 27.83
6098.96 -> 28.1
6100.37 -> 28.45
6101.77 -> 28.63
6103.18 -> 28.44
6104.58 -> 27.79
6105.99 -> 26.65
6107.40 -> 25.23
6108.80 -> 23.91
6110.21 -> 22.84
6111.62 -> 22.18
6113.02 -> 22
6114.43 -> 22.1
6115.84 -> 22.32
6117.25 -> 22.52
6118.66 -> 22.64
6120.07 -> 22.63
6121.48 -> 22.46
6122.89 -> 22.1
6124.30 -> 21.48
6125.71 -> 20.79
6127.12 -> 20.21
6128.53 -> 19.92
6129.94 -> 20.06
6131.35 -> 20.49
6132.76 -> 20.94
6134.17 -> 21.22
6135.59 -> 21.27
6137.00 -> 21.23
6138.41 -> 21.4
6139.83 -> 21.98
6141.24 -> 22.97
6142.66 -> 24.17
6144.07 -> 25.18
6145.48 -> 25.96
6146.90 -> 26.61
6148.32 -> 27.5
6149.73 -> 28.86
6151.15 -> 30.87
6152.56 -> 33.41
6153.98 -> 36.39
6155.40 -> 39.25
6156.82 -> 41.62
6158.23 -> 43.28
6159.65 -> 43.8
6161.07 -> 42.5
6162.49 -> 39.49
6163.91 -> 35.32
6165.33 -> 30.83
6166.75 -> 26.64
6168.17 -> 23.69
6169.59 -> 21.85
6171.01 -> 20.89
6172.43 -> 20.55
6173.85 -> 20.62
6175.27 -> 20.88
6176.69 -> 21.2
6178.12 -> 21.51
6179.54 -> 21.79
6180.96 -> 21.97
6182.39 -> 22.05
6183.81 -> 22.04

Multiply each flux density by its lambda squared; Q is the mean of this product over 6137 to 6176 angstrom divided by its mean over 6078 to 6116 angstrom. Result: 1.20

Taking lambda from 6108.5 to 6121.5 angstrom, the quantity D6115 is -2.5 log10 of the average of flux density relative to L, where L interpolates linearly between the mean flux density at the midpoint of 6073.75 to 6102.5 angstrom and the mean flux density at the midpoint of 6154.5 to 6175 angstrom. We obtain 0.21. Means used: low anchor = 24.6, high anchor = 32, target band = 22.5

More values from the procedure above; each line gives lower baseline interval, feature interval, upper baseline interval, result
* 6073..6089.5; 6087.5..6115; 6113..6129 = -0.16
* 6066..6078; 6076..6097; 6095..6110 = 0.00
